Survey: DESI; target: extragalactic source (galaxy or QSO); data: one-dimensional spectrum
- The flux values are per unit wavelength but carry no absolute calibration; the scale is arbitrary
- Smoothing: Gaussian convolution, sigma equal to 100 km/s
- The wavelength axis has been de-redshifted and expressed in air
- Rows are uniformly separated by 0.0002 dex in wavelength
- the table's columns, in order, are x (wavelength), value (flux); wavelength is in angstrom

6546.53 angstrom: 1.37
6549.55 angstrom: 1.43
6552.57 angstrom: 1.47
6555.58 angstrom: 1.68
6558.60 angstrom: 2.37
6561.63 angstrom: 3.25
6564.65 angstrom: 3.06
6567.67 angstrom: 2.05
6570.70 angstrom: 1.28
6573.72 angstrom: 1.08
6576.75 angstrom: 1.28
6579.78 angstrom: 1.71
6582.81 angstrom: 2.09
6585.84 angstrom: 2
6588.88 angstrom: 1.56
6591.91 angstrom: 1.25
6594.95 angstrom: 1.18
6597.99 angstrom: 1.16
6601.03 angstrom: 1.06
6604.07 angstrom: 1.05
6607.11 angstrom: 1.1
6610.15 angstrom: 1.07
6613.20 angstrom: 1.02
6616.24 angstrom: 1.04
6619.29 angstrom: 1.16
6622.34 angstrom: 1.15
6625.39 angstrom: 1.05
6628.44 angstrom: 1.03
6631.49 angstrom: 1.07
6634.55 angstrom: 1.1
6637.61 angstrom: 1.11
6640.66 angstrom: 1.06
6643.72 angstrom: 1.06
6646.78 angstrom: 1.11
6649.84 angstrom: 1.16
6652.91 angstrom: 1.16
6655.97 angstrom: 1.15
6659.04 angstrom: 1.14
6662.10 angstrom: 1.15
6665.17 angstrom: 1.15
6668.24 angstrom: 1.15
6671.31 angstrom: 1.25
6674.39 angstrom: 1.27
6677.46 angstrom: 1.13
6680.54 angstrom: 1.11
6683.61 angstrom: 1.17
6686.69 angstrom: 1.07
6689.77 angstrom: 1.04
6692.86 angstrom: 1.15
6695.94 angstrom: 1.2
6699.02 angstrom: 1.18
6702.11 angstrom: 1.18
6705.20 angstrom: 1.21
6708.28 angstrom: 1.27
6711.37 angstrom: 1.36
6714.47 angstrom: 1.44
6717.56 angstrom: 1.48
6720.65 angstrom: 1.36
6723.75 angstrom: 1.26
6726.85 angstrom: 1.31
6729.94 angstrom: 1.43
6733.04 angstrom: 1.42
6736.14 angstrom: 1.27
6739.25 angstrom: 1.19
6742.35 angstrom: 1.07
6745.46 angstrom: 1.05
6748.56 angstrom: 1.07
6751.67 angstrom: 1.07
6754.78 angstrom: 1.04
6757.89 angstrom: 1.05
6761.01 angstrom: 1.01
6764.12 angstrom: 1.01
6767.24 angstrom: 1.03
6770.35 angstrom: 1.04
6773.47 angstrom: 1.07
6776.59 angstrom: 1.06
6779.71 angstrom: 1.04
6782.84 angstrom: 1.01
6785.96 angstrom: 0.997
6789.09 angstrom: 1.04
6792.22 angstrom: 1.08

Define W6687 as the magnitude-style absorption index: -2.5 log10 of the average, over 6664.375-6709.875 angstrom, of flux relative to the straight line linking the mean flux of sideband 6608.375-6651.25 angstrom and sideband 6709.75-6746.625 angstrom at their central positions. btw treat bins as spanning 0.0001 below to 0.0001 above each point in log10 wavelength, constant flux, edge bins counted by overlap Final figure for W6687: 0.04 mag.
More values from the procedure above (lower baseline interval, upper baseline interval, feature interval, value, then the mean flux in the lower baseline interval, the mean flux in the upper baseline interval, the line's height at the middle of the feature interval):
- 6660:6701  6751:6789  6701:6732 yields -0.203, 1.16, 1.03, 1.11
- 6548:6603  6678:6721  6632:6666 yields 0.258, 1.71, 1.22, 1.42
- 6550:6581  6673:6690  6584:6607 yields 0.286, 1.91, 1.14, 1.71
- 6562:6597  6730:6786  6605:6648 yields 0.399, 1.73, 1.09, 1.56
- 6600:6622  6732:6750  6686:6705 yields -0.005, 1.08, 1.17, 1.14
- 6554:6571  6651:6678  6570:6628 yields 0.455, 2.35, 1.17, 1.93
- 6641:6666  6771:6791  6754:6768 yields 0.026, 1.13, 1.04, 1.05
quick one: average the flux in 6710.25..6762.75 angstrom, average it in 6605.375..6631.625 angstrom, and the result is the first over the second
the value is 1.1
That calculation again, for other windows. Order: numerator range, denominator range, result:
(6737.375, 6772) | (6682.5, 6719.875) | 0.86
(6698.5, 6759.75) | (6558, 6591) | 0.63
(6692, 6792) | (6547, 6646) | 0.81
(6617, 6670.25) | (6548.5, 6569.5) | 0.51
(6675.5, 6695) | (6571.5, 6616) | 0.85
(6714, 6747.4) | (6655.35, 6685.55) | 1.11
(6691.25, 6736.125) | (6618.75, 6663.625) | 1.17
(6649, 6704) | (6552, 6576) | 0.57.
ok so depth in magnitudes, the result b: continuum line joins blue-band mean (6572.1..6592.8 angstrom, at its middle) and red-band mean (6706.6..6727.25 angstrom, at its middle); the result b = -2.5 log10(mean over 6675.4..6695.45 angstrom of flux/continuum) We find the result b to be 0.25 mag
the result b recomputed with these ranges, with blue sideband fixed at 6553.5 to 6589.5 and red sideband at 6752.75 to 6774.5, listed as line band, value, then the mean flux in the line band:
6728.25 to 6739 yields -0.15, 1.35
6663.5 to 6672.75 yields 0.25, 1.18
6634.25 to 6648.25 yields 0.43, 1.09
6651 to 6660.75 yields 0.32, 1.15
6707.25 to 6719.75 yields -0.10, 1.39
